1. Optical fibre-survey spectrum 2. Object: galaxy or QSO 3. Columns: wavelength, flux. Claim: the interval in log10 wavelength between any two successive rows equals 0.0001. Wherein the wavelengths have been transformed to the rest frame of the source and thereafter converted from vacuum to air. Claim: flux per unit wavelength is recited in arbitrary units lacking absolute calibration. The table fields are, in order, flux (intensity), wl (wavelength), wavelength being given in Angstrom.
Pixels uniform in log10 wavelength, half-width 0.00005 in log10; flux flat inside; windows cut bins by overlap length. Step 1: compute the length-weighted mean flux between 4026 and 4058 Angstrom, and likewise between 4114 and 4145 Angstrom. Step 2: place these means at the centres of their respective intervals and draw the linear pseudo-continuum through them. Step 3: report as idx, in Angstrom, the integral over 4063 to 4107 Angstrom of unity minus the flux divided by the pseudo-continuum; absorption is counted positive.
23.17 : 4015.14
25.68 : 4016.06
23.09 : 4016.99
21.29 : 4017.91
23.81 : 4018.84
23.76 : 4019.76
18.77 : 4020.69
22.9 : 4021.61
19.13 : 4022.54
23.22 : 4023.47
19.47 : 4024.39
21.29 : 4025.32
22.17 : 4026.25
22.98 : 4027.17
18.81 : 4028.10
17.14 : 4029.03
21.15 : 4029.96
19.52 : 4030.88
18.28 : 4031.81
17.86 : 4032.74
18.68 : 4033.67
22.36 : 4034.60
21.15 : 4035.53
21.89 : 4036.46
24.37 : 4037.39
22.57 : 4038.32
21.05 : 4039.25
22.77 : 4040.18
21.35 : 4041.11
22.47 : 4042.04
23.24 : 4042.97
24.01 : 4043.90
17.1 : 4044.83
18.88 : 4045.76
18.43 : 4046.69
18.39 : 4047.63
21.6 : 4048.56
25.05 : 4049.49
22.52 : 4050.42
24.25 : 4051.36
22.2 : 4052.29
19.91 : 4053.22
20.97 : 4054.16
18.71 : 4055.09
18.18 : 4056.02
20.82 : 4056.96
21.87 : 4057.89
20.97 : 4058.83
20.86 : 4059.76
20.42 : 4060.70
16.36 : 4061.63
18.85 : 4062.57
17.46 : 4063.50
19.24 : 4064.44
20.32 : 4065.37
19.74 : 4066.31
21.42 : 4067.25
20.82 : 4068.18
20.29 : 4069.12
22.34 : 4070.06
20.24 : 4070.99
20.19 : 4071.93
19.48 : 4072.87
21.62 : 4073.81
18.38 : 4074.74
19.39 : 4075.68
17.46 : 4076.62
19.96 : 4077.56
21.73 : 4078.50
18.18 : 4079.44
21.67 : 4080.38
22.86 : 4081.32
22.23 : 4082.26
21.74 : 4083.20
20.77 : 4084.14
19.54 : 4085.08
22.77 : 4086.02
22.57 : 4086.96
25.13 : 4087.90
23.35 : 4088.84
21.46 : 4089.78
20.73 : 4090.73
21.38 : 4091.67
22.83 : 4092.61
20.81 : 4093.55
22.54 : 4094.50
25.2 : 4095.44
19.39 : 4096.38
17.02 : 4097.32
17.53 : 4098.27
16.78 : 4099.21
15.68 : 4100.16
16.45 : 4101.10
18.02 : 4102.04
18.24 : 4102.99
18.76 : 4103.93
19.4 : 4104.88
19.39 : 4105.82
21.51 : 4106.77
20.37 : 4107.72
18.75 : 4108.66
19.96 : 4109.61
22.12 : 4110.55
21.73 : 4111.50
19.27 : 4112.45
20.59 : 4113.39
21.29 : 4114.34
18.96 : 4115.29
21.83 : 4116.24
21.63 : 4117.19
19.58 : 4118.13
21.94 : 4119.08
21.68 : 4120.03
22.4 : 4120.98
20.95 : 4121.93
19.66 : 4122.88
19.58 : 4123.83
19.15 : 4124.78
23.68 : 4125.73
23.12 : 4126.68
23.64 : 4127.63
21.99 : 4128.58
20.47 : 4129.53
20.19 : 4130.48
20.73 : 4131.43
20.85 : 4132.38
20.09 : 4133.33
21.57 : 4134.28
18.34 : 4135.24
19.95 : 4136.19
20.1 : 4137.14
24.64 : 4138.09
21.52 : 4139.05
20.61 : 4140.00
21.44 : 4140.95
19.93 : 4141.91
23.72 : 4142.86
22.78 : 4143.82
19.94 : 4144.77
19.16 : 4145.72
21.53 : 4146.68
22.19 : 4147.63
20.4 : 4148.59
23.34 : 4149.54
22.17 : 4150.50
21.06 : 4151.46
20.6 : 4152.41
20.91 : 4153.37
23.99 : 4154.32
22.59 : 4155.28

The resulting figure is 1.6 Angstrom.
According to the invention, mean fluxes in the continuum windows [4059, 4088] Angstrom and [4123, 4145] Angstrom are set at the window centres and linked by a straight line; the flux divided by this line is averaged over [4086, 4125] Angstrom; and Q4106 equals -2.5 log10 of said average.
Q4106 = 0.022 mag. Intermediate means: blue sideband 20.4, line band 20.4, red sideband 21.2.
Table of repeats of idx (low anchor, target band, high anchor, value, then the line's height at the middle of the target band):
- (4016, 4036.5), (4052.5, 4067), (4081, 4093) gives 1.25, 21.6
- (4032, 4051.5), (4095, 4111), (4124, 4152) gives 1.68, 21.3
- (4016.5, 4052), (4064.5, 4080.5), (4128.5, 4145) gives 0.78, 21.2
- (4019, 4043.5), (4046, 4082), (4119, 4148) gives 1.38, 21.2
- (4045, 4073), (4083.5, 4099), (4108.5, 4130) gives -0.48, 20.7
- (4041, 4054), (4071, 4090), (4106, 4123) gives 0.07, 21.1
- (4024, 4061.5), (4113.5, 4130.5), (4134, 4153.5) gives -0.06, 21.1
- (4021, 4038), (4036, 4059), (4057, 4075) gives -1.07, 20.4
